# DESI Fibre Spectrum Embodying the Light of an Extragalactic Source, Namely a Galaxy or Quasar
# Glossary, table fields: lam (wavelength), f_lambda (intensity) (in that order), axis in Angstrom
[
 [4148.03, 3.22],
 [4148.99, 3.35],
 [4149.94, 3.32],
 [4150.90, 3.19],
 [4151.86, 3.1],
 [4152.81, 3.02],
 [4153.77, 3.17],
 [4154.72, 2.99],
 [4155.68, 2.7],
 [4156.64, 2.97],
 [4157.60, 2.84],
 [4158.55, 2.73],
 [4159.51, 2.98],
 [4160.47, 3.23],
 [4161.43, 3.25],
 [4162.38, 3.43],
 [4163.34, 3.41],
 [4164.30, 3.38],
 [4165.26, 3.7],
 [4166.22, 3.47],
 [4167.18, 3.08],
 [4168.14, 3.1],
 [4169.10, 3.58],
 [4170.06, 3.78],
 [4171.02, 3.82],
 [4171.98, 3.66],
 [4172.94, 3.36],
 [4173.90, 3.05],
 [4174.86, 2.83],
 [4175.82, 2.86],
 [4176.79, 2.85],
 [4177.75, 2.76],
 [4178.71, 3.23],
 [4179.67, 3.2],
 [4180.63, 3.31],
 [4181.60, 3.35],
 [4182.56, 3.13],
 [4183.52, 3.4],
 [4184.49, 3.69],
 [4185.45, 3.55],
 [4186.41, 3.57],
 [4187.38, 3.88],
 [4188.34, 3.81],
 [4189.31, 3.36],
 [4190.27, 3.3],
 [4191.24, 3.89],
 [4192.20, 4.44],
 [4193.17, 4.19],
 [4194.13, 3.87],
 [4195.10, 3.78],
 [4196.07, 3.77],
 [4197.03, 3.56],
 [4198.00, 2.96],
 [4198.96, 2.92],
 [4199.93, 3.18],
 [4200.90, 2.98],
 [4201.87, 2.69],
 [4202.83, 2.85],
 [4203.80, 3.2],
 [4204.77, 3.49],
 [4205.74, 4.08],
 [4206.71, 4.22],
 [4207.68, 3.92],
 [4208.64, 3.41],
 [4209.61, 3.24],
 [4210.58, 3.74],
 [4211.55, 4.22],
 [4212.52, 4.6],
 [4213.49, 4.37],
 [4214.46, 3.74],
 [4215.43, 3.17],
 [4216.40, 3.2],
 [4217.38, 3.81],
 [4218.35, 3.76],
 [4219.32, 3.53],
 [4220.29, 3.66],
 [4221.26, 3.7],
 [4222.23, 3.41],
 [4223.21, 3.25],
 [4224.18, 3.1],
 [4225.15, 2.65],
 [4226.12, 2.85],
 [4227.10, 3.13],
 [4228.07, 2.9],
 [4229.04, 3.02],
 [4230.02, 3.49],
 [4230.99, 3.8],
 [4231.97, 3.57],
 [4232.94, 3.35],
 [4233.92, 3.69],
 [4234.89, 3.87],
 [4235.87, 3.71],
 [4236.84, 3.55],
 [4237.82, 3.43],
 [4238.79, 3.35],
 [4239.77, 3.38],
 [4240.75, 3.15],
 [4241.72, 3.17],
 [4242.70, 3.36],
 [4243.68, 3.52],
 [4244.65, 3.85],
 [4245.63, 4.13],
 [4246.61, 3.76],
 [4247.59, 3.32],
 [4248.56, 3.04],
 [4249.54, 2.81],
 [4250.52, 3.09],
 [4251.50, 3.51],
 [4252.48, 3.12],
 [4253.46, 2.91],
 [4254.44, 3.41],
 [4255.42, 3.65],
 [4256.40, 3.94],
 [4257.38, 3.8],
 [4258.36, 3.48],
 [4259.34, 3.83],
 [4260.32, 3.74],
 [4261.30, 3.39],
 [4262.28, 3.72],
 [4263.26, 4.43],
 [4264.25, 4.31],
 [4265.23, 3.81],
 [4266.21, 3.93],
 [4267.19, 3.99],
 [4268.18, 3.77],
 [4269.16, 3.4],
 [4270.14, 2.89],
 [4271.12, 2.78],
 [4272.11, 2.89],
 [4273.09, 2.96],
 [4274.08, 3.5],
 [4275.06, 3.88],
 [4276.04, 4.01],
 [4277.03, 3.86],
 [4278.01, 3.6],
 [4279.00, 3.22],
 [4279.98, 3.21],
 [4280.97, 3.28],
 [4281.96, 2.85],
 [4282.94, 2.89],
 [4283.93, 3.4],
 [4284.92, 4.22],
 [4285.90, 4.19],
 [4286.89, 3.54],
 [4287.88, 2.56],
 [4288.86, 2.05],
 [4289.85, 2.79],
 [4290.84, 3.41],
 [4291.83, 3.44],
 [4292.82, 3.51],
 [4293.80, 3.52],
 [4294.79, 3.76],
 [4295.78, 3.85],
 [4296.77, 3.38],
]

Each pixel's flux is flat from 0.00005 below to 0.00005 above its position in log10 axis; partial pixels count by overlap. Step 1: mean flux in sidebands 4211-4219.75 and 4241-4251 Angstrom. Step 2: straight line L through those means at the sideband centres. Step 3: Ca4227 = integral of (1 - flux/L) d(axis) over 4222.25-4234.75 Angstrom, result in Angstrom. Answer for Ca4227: 1.3 Angstrom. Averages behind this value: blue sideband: 3.82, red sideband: 3.4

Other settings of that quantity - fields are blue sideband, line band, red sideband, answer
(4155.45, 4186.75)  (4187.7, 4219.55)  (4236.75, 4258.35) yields -2.8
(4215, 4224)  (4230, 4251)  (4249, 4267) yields 0.5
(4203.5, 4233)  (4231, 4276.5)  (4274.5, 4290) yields -1.2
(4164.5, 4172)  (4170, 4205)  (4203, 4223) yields 2.0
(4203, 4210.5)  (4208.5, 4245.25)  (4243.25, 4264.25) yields 1.0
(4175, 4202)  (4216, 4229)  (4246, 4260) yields 0.5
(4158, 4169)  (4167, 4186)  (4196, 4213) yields 0.3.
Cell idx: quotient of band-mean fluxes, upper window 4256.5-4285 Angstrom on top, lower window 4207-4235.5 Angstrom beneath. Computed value 1.0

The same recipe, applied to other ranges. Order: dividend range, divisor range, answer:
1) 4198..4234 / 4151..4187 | 1.07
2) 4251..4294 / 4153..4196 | 1.03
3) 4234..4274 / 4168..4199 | 1.01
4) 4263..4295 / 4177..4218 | 0.97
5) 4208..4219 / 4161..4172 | 1.08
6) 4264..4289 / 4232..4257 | 1.00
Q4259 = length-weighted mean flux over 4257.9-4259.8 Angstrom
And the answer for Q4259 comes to 3.66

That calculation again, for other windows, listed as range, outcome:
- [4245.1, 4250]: 3.42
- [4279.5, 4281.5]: 3.22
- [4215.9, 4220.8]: 3.59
